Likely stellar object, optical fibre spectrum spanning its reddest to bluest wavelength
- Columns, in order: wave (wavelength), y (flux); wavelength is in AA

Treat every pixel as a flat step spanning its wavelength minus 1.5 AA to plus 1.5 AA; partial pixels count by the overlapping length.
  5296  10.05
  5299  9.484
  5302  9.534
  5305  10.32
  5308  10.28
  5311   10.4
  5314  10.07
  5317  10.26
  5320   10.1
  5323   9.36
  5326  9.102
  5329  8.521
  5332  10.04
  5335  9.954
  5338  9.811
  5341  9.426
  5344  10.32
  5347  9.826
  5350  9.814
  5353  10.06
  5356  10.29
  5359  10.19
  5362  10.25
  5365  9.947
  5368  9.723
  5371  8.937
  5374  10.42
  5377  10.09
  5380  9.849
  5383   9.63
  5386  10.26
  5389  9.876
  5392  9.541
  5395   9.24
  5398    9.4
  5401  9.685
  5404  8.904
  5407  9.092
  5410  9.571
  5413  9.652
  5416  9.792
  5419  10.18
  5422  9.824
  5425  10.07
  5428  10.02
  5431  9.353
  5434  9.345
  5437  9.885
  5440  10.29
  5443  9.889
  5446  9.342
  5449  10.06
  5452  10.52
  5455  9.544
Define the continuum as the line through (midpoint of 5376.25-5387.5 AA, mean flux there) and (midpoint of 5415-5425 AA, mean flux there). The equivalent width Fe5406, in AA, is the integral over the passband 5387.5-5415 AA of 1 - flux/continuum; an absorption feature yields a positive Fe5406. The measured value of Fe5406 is 1.4 AA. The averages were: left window 9.95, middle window 9.45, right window 9.96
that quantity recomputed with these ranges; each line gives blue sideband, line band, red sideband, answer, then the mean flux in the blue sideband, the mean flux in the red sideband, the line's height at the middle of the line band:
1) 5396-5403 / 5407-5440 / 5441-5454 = -0.2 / 9.48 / 9.95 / 9.71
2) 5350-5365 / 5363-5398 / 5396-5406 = -0.2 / 10.1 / 9.31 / 9.7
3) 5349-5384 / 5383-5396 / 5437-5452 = 0.3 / 9.94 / 9.96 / 9.94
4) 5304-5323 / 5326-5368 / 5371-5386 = 0.8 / 10.2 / 9.92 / 10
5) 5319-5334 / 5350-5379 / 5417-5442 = -1.2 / 9.42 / 9.87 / 9.59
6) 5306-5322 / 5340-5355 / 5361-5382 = 0.1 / 10.2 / 9.87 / 10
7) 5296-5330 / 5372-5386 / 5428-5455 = -0.2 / 9.8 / 9.83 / 9.81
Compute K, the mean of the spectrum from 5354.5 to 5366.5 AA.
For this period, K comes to 10.2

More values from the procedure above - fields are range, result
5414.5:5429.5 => 9.98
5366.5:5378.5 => 9.79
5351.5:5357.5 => 10.2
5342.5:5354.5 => 10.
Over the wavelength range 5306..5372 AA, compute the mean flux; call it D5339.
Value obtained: 9.86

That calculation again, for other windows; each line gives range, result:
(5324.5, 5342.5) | 9.48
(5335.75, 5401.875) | 9.85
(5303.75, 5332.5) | 9.83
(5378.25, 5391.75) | 9.87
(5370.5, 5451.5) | 9.73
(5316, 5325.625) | 9.79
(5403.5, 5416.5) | 9.41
